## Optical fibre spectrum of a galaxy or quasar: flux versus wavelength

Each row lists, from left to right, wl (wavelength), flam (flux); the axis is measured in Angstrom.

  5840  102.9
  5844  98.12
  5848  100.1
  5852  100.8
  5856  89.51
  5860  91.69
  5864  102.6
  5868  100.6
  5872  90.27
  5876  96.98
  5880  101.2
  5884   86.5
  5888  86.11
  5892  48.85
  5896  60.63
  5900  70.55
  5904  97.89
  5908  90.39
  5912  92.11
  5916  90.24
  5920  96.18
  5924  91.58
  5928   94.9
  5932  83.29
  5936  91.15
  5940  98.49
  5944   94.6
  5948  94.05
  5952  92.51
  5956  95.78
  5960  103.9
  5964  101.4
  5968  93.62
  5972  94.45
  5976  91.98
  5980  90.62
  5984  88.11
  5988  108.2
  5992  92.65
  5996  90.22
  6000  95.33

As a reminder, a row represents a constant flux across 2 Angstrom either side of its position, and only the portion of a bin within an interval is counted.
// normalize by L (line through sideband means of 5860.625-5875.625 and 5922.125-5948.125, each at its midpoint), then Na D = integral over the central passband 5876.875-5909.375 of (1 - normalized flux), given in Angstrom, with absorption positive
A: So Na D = 5.04 Angstrom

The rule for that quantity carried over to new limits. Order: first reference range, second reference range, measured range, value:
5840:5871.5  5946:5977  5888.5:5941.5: 6.4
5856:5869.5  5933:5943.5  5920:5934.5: 0.5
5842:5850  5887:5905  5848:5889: -4.4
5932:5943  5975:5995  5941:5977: -1.0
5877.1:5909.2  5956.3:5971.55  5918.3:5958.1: -0.5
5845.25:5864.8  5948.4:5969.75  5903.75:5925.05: 0.9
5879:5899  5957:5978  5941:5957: -0.4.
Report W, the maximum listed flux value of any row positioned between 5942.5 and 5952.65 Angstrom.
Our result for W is 94.6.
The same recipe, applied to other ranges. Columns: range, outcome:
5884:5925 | 97.89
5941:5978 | 103.9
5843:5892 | 102.6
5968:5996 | 108.2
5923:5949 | 98.49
